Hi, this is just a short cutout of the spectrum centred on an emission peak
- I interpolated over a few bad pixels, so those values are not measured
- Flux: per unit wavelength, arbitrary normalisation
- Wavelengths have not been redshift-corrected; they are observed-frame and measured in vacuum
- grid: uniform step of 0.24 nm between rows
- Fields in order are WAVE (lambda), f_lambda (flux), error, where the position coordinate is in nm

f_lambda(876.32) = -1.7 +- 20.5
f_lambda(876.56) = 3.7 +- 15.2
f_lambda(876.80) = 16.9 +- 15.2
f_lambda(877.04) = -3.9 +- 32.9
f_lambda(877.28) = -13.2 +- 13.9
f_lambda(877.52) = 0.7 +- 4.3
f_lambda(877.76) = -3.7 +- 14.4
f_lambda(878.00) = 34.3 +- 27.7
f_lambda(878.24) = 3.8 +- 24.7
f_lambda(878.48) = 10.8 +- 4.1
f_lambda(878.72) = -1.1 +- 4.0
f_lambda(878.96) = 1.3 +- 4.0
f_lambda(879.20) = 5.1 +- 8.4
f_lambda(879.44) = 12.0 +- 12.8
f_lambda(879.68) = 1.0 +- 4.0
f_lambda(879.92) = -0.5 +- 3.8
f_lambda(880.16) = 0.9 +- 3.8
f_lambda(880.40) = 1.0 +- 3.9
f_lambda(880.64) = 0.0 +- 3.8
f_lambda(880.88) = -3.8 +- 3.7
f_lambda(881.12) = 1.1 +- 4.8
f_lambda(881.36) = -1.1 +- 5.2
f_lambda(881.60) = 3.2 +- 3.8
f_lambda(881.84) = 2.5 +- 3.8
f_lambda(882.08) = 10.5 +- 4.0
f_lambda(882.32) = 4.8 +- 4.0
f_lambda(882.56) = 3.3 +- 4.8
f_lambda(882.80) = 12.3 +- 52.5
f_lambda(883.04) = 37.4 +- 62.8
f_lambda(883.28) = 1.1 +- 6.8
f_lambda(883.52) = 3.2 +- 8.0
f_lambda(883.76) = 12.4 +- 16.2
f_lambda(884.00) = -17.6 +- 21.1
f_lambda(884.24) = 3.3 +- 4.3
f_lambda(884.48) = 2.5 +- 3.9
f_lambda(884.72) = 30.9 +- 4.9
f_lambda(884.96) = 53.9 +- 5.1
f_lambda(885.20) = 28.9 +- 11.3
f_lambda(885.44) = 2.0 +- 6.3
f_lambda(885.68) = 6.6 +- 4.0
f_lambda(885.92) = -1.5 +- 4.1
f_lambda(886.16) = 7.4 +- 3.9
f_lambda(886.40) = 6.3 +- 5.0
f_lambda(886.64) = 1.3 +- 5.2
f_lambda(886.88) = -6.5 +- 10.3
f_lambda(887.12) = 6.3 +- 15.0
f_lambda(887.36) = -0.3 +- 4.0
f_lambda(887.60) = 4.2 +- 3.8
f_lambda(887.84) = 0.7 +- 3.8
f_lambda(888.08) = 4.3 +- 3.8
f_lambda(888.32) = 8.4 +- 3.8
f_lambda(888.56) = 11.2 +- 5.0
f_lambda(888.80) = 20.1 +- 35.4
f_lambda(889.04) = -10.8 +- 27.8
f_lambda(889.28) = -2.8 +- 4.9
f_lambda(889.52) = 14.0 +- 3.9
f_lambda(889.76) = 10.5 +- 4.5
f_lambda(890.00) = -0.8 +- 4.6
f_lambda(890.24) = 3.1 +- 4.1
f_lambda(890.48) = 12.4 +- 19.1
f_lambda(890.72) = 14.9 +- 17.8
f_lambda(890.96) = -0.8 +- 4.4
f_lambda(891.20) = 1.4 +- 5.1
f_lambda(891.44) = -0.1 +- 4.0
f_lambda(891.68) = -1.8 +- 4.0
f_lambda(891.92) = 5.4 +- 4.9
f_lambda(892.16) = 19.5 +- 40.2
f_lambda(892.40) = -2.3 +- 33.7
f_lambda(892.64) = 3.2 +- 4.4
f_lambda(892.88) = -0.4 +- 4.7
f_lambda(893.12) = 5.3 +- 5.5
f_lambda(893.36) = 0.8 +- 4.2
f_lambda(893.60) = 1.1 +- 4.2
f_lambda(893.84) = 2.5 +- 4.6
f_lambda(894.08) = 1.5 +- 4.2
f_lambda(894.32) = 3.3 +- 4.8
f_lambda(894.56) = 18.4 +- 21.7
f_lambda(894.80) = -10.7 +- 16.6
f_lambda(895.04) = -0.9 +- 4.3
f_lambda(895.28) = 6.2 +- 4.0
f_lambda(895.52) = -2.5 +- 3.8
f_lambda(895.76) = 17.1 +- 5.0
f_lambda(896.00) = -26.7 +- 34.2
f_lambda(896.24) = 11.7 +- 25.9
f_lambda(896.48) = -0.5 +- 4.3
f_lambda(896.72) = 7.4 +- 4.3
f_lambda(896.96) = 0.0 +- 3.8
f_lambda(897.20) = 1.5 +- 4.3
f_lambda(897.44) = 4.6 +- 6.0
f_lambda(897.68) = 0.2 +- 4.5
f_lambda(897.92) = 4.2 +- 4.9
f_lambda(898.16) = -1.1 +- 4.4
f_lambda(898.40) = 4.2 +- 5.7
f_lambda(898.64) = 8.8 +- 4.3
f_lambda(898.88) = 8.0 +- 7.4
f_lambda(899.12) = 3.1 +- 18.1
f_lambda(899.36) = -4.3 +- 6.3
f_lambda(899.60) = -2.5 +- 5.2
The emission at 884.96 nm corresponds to Hgamma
